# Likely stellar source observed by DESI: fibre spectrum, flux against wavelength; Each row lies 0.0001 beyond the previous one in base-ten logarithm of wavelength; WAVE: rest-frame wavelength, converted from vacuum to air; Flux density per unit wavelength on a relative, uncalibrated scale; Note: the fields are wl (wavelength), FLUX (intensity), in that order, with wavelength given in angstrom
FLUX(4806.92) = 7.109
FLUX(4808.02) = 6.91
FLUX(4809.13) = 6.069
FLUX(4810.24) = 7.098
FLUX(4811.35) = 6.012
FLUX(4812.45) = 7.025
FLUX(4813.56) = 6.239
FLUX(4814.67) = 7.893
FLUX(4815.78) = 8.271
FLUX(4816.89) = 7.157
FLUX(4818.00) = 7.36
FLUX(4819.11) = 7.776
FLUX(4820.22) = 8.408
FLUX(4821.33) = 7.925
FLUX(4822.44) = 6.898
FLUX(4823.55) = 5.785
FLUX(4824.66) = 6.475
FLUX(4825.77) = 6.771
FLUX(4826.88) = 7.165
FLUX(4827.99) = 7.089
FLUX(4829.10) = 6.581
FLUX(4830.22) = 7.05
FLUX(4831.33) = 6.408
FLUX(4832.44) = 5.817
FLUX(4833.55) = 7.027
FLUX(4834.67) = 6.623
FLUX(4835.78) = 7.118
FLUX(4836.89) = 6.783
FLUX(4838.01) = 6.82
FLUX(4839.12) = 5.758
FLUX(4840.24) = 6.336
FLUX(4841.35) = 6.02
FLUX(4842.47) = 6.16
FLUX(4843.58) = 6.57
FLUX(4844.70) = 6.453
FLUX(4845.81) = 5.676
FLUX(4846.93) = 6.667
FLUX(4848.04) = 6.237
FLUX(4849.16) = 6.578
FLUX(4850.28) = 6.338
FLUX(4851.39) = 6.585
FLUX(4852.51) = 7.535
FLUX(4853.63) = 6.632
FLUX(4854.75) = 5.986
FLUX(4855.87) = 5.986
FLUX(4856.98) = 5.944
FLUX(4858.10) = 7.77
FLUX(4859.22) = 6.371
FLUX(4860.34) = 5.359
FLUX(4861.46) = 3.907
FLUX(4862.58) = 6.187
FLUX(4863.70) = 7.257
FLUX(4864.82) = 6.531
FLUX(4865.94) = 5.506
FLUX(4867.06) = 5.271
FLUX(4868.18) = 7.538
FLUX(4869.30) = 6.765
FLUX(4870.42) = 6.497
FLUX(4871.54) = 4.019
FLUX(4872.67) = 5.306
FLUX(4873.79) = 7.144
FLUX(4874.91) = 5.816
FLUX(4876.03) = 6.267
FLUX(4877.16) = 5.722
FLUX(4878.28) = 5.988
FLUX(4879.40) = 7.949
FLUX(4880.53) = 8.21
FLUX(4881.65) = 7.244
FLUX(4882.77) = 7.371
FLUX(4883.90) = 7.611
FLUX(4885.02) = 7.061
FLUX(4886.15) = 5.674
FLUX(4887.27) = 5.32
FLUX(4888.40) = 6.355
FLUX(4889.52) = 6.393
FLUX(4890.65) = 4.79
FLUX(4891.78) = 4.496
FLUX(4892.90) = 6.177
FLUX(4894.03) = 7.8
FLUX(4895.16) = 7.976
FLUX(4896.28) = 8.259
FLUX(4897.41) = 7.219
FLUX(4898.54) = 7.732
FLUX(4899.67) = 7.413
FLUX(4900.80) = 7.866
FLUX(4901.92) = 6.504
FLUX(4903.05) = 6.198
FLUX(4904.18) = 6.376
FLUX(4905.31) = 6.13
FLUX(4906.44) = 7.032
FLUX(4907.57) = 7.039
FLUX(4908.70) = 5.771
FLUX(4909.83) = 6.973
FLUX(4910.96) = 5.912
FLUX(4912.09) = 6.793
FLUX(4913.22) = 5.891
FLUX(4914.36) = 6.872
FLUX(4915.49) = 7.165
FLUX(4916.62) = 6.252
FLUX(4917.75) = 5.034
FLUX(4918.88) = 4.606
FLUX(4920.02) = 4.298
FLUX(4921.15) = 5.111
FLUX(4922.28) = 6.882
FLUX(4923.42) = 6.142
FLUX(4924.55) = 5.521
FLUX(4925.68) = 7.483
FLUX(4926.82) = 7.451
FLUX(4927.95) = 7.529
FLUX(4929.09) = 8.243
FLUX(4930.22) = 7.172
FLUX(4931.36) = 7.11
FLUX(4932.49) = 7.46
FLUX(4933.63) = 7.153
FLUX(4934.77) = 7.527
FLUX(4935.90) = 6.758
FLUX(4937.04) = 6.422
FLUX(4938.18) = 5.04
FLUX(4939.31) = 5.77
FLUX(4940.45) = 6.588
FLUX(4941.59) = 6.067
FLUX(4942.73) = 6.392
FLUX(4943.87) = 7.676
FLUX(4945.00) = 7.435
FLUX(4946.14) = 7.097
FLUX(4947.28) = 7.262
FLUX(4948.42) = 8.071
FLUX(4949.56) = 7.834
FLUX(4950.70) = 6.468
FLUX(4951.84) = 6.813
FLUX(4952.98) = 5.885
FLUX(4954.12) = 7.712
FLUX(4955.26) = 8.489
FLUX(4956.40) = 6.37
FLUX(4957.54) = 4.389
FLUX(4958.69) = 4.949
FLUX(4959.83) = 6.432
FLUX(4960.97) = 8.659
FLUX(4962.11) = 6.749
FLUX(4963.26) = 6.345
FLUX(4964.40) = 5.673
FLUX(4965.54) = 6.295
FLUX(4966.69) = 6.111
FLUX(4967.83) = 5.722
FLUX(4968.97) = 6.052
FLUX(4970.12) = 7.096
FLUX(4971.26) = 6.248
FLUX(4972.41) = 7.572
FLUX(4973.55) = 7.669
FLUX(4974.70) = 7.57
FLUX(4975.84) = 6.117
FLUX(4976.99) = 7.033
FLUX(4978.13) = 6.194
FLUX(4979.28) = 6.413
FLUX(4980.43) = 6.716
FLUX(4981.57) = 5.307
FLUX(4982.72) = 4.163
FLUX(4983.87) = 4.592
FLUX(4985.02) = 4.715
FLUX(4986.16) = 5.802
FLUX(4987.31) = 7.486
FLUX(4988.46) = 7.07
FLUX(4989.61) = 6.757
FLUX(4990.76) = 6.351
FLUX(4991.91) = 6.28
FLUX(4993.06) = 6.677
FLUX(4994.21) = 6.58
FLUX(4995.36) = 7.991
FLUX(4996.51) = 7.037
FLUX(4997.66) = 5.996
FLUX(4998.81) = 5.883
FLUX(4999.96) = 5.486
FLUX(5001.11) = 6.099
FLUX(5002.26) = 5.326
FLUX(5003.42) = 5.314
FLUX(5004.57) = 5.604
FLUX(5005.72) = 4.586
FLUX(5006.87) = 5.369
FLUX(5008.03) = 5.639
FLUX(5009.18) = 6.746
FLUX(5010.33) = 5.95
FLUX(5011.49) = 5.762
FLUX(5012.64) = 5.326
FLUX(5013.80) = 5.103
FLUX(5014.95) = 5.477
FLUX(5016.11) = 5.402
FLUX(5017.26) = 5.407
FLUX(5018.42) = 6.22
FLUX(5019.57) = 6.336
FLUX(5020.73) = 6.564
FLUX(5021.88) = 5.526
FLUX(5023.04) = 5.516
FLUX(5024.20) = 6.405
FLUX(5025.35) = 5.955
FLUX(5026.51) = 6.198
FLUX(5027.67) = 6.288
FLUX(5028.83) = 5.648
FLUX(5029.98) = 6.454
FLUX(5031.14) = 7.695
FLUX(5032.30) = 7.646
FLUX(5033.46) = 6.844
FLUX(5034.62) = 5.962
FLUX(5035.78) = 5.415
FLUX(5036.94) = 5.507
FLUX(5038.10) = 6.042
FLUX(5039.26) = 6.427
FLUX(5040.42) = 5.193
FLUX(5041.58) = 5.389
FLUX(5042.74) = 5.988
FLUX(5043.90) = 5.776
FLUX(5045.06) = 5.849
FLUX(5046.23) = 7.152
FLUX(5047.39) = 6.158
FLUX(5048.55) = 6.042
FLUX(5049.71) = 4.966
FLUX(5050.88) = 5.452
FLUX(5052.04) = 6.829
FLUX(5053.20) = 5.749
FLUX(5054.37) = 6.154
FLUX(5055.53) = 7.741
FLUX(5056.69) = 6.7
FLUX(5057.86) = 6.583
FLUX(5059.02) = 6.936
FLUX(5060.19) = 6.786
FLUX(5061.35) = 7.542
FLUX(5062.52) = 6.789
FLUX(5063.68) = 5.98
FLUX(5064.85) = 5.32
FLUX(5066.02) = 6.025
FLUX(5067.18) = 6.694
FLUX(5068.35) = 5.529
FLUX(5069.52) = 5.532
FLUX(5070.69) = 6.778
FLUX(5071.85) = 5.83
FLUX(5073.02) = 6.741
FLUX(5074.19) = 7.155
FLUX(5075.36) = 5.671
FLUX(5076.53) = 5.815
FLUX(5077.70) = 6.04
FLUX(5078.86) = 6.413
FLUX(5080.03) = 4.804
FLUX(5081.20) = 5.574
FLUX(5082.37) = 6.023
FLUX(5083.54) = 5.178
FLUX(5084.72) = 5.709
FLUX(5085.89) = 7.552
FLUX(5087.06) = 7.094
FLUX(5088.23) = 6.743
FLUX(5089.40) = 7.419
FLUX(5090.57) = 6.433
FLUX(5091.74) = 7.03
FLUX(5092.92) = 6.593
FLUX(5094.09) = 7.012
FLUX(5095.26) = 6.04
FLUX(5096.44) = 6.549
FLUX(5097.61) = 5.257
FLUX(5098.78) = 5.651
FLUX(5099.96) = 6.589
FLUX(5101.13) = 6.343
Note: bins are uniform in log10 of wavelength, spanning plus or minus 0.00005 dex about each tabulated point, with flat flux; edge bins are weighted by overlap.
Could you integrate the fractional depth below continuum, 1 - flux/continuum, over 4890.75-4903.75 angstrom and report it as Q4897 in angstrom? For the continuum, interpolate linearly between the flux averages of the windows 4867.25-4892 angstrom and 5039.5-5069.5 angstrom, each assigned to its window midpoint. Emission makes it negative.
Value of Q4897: -1.30 angstrom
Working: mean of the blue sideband 6.35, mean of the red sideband 6.2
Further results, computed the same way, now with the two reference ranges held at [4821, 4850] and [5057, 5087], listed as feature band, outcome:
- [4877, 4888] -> -0.6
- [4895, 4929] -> -0.7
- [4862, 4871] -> 0.1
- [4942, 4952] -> -1.3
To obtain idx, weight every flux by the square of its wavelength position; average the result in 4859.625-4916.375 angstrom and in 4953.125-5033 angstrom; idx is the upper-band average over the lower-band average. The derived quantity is 1.00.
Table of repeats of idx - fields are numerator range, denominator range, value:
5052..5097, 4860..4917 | 1.06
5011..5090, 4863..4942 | 1.00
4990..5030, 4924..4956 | 0.87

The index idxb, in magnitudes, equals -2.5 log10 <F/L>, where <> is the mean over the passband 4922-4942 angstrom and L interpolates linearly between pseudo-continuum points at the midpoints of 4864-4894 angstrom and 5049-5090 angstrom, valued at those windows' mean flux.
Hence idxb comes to -0.08 mag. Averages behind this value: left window 6.31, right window 6.28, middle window 6.8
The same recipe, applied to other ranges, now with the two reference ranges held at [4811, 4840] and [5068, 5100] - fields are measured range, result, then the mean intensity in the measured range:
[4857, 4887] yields 0.07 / 6.38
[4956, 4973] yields 0.04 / 6.31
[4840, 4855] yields 0.07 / 6.42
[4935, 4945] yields 0.03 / 6.45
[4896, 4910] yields -0.03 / 6.93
